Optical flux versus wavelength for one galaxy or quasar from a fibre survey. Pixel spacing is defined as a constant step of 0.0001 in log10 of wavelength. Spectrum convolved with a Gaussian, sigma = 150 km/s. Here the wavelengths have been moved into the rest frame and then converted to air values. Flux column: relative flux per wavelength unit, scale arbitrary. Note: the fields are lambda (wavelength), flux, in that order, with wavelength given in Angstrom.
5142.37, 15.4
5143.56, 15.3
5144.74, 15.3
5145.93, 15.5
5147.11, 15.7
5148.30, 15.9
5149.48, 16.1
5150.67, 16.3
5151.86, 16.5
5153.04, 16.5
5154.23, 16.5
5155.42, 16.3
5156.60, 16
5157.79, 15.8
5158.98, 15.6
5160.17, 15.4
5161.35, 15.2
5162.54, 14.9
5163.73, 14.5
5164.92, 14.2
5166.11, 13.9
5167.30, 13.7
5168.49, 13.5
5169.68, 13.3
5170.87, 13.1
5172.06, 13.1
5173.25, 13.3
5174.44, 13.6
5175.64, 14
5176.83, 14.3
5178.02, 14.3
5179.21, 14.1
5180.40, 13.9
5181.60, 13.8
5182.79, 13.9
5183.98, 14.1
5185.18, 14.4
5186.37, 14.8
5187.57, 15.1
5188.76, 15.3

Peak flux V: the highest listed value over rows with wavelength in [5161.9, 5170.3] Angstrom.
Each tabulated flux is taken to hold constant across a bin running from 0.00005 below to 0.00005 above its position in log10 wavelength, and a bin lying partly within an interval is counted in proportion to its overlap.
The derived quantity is 14.9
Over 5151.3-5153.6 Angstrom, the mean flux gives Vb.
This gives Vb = 16.5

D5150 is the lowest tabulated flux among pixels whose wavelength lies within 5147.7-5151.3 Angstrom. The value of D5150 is 15.9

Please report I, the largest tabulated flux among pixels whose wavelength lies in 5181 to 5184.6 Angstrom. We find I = 14.1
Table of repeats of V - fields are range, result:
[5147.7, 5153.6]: 16.5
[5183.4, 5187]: 14.8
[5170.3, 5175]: 13.6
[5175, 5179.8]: 14.3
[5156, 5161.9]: 16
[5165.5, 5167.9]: 13.9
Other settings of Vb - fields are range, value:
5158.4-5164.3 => 15.1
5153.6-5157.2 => 16.3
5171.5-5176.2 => 13.5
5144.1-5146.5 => 15.4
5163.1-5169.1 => 14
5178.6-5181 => 14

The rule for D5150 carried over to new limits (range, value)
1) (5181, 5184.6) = 13.8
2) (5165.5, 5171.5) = 13.1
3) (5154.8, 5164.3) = 14.5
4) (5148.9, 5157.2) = 16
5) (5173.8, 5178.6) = 13.6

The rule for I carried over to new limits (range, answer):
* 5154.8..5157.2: 16.3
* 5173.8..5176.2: 14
